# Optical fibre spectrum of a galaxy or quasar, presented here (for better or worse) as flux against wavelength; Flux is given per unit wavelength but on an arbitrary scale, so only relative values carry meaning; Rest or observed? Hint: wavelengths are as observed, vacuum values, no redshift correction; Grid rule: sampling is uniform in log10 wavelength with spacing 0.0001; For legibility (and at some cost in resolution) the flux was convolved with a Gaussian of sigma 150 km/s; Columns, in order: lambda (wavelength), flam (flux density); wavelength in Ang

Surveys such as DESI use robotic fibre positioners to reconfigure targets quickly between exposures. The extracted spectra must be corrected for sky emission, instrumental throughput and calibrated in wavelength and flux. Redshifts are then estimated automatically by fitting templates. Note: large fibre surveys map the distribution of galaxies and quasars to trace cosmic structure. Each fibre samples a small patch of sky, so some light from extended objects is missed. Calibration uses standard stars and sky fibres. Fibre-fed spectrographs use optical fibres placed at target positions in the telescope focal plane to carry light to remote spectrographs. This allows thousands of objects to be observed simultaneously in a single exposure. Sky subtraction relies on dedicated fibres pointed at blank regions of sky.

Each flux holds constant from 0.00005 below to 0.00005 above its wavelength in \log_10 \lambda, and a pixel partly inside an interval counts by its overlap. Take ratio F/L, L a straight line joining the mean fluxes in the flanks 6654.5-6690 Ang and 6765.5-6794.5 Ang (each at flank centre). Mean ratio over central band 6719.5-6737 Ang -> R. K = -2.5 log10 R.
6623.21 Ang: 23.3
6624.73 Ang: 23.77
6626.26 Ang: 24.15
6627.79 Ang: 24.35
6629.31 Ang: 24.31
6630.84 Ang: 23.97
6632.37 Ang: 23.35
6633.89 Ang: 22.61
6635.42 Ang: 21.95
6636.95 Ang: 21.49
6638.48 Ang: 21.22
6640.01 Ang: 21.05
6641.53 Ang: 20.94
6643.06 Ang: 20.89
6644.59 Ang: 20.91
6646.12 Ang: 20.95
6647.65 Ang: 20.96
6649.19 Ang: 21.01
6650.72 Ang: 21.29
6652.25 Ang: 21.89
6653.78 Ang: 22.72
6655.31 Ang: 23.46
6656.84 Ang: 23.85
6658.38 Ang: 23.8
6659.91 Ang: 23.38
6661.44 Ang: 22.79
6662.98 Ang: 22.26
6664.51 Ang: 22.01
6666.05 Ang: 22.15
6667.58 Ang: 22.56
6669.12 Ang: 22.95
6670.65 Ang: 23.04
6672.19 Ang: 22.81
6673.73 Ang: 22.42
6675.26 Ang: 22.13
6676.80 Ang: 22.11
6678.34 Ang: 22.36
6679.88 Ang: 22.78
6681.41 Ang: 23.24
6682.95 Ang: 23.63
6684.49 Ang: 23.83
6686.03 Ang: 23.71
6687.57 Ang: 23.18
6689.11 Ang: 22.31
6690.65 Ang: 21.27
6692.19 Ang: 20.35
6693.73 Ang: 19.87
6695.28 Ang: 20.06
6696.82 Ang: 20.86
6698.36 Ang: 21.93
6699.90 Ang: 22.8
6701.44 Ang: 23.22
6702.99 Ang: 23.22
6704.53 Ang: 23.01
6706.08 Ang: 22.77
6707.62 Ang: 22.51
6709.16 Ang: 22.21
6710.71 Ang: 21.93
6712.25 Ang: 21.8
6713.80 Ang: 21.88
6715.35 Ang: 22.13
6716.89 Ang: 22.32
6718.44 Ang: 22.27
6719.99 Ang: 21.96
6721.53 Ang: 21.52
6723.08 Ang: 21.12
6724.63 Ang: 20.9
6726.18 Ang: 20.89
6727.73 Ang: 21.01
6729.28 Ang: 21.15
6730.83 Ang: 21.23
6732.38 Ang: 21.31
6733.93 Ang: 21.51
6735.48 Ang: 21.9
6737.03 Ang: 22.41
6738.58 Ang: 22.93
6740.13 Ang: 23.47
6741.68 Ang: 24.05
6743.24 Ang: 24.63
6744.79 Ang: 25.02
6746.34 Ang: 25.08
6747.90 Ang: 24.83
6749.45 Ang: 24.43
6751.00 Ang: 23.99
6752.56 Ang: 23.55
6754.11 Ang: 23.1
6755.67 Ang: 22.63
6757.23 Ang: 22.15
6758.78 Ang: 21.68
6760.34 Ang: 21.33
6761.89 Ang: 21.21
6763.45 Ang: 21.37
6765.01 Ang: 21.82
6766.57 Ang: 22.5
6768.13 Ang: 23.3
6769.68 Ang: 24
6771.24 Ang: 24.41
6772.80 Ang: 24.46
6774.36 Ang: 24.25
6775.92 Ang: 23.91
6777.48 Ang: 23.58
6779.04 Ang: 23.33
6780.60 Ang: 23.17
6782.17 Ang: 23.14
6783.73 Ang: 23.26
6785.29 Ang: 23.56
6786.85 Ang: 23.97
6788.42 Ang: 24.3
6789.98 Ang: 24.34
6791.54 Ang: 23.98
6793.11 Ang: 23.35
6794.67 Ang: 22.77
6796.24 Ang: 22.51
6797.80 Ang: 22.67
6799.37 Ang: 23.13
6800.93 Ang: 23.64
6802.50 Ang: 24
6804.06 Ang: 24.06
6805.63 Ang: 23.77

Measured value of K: 0.09 mag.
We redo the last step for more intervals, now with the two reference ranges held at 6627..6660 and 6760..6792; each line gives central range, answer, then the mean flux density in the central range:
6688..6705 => 0.05 mag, 21.7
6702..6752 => 0.02 mag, 22.5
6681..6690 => -0.03 mag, 23.3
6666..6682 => -0.01 mag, 22.6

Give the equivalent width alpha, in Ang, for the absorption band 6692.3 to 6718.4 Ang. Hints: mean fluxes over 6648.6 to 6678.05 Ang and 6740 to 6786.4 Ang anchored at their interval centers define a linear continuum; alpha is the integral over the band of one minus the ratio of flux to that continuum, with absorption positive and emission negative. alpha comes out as 1.0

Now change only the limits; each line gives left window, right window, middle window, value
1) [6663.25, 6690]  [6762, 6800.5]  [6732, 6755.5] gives -0.37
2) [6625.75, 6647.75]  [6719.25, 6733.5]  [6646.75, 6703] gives -1.45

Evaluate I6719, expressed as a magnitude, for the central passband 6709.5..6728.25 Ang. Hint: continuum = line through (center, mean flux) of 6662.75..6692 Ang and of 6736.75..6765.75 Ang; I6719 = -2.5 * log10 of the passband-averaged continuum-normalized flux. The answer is 0.06 mag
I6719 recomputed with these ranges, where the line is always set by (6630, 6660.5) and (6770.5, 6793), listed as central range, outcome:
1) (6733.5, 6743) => 0.02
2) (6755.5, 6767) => 0.09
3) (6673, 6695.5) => 0.01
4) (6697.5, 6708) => 0.00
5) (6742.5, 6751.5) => -0.06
